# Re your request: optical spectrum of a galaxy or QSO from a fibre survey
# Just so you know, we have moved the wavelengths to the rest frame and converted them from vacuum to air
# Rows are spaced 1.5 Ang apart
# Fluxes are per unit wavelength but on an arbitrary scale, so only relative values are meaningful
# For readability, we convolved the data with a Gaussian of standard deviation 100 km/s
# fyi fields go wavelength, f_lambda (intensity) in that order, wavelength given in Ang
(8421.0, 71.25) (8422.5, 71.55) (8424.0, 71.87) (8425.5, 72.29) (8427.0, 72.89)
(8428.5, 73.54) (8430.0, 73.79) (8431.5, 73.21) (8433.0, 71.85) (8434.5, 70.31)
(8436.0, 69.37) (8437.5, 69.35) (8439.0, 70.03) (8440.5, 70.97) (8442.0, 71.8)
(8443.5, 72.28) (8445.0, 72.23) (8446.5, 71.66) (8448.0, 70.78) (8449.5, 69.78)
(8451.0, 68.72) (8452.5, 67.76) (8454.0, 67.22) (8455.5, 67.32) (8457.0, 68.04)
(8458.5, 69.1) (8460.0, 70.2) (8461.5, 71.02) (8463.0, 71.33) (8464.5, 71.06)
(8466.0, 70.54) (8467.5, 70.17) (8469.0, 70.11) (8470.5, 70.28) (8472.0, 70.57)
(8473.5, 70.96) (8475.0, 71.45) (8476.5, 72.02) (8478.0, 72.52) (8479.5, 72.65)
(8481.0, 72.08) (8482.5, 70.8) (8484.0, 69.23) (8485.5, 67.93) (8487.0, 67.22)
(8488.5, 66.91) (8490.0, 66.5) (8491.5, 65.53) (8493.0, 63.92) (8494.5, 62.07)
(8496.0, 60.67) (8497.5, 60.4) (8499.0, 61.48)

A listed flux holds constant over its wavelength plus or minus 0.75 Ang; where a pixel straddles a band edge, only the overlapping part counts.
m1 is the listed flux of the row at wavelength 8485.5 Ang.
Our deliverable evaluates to 67.93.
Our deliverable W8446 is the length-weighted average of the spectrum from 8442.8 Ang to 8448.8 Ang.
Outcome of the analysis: 71.7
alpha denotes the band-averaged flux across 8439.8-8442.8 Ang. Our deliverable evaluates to 71.4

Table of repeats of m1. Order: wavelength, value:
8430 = 73.79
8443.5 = 72.28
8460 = 70.2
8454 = 67.22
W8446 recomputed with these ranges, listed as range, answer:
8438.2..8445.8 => 71.4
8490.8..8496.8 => 63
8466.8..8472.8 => 70.3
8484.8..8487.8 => 67.6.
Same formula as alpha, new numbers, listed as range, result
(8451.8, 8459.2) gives 67.9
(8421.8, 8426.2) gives 71.9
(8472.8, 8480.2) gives 71.9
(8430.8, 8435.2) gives 71.8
